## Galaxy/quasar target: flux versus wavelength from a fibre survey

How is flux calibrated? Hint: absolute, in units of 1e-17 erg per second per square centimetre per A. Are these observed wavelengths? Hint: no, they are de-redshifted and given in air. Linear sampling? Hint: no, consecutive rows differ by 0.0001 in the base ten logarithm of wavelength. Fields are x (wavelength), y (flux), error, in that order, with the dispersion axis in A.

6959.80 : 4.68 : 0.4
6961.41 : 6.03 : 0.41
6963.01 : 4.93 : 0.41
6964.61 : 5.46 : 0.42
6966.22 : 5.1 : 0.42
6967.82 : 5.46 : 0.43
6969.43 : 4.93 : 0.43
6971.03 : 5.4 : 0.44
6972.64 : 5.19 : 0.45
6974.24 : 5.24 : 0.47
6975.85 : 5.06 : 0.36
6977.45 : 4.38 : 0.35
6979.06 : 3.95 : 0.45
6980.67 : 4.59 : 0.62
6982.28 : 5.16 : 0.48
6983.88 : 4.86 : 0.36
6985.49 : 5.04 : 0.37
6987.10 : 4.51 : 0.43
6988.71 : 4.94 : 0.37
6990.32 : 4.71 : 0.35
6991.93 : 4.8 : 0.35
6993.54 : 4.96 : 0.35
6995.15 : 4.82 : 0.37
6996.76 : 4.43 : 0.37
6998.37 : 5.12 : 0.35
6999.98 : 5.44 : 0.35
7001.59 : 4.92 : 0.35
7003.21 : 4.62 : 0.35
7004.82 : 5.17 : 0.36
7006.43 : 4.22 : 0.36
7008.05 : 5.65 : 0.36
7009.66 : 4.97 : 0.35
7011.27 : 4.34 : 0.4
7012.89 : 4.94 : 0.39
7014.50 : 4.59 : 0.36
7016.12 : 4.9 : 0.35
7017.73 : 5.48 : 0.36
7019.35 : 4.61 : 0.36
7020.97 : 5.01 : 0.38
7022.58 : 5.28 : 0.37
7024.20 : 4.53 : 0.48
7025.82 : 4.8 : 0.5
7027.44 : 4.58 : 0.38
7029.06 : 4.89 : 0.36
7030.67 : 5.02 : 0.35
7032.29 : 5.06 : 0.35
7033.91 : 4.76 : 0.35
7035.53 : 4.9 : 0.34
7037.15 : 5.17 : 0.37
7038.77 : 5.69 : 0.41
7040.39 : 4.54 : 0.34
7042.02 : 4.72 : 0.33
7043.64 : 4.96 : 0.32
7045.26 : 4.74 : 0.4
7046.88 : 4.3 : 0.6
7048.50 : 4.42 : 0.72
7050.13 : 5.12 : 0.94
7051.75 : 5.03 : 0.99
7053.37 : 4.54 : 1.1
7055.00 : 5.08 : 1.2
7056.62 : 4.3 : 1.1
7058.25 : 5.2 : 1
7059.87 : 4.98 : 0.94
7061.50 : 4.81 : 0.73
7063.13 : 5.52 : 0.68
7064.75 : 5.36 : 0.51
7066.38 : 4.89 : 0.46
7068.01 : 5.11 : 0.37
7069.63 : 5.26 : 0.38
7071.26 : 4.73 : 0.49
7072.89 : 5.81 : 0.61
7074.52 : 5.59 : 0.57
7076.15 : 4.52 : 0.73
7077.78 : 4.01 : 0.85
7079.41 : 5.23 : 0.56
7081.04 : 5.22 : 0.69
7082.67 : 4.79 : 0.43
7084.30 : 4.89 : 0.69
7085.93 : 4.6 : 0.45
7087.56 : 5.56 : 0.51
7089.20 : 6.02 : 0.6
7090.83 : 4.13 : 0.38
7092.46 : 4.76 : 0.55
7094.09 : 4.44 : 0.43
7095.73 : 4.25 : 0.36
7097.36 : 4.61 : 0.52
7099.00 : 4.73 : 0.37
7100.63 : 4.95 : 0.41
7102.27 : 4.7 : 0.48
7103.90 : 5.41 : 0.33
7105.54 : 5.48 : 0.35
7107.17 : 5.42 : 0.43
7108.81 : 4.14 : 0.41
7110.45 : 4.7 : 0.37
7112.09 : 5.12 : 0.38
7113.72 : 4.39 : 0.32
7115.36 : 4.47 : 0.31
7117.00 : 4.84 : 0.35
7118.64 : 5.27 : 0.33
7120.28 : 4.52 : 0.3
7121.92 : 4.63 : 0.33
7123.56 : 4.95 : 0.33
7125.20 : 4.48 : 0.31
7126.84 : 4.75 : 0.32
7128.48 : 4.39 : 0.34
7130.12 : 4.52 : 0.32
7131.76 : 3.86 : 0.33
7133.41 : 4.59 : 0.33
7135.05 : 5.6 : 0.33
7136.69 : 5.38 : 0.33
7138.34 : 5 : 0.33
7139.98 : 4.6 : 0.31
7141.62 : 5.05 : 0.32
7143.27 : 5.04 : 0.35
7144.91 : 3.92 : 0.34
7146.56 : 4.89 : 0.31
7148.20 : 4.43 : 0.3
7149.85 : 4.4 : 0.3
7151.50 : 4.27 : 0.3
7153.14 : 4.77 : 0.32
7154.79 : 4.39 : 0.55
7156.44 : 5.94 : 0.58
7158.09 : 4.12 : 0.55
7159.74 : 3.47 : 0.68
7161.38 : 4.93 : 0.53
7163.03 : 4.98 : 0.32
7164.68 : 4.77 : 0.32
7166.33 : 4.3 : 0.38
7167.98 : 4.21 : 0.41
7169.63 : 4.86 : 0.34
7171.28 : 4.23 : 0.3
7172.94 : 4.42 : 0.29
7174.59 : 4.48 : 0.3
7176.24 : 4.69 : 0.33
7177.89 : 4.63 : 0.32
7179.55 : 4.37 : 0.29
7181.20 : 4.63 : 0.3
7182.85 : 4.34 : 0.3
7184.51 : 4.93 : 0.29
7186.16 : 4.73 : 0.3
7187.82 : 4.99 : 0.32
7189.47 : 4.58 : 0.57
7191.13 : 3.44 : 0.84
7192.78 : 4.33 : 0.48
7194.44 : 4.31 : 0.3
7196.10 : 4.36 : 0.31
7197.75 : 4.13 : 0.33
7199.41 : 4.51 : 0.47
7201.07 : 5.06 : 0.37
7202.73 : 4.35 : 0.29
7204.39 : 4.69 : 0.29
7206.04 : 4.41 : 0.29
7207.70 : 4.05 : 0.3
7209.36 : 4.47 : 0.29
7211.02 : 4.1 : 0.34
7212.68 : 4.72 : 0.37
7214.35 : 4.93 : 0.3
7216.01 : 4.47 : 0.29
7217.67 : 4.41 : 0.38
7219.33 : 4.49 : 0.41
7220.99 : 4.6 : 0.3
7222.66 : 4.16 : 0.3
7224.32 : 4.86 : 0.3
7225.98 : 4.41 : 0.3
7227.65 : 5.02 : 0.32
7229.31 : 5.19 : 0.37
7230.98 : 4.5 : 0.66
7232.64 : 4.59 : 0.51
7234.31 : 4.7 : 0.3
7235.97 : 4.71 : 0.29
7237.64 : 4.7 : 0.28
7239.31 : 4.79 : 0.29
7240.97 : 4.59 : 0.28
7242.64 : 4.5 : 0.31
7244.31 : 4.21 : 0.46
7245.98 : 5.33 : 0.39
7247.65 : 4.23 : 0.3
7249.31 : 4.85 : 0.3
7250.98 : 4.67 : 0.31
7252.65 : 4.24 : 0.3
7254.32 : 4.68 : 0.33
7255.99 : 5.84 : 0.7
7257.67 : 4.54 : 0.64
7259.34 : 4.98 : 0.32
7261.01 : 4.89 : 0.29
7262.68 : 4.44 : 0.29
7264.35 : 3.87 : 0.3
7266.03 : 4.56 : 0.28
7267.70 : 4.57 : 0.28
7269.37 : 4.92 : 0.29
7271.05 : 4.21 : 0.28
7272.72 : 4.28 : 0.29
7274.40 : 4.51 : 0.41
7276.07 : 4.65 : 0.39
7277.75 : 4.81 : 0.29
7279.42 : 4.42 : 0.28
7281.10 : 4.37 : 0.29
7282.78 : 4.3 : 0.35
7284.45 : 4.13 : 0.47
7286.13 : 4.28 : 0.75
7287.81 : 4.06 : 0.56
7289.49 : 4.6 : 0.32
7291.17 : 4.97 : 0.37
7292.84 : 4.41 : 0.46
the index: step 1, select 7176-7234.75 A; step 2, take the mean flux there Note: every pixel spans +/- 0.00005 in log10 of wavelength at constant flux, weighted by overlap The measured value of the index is 4.53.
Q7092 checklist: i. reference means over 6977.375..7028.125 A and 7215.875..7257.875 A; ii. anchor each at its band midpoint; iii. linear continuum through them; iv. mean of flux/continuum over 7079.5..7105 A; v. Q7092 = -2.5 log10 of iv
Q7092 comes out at -0.03 mag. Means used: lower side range 4.83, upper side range 4.67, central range 4.89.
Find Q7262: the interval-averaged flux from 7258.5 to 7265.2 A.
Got 4.55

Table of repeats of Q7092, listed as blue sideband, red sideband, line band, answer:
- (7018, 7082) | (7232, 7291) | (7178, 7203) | 0.05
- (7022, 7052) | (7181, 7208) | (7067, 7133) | -0.03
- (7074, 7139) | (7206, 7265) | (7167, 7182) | 0.05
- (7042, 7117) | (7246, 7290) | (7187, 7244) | 0.03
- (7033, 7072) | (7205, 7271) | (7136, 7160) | 0.02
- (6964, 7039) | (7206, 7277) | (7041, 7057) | 0.03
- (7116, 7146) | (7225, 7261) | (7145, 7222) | 0.05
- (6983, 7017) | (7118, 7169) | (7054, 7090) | -0.07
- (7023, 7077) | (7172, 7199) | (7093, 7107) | -0.02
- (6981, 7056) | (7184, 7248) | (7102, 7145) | -0.02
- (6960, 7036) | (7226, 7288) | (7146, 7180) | 0.04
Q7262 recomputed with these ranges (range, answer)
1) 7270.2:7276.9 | 4.41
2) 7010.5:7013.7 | 4.64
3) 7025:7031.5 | 4.82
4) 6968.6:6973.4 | 5.17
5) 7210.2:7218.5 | 4.52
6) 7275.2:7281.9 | 4.57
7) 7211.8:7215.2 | 4.8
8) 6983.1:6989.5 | 4.83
